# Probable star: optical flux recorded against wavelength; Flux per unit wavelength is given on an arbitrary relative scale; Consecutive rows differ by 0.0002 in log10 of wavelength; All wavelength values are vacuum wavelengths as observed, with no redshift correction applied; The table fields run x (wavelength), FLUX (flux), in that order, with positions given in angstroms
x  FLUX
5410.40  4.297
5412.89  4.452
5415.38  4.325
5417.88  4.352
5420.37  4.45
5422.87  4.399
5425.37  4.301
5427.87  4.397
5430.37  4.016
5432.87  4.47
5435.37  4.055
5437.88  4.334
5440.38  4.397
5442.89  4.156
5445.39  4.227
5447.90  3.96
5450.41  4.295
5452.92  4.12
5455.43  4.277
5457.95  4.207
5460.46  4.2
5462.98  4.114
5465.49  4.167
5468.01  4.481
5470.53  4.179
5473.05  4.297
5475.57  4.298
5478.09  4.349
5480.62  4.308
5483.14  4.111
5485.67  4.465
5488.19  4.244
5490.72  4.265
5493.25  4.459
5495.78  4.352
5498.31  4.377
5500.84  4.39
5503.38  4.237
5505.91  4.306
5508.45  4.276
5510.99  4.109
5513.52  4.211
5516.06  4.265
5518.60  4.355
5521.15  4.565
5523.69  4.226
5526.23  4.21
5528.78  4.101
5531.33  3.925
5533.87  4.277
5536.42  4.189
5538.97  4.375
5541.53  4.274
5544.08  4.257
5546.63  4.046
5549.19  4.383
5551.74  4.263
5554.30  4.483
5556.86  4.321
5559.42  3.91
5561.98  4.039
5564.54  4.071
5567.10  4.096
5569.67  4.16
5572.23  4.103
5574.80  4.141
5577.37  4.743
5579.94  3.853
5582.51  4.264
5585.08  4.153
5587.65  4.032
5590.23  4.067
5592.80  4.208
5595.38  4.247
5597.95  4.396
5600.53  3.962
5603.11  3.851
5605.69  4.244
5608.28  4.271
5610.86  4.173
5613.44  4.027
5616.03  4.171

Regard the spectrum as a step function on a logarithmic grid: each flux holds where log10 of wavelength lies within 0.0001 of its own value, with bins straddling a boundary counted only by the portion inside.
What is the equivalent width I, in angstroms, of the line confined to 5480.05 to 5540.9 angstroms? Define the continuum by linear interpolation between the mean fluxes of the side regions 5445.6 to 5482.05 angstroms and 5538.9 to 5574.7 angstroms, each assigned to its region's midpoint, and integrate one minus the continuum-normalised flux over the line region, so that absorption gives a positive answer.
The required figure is -0.9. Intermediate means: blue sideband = 4.23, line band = 4.27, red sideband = 4.19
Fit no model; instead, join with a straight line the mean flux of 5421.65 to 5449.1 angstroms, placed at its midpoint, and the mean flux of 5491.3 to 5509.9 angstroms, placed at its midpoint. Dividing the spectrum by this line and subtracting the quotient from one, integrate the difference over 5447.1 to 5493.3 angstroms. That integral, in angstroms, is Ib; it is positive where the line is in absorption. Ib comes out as 0.5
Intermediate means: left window 4.25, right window 4.34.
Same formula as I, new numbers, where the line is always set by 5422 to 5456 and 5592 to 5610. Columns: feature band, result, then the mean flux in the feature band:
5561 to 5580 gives 0.04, 4.17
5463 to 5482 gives -0.26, 4.28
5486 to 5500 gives -0.44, 4.35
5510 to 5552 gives -0.38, 4.24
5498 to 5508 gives -0.25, 4.32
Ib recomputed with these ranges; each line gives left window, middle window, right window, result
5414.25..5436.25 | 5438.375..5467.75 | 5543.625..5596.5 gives 0.5 angstroms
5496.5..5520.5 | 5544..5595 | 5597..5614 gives 0.1 angstroms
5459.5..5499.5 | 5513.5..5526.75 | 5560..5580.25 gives -0.3 angstroms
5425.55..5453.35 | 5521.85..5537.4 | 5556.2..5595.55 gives 0.0 angstroms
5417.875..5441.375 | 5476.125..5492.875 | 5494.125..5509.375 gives 0.1 angstroms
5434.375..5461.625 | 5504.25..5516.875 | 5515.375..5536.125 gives 0.0 angstroms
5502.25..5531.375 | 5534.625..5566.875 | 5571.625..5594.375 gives 0.0 angstroms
